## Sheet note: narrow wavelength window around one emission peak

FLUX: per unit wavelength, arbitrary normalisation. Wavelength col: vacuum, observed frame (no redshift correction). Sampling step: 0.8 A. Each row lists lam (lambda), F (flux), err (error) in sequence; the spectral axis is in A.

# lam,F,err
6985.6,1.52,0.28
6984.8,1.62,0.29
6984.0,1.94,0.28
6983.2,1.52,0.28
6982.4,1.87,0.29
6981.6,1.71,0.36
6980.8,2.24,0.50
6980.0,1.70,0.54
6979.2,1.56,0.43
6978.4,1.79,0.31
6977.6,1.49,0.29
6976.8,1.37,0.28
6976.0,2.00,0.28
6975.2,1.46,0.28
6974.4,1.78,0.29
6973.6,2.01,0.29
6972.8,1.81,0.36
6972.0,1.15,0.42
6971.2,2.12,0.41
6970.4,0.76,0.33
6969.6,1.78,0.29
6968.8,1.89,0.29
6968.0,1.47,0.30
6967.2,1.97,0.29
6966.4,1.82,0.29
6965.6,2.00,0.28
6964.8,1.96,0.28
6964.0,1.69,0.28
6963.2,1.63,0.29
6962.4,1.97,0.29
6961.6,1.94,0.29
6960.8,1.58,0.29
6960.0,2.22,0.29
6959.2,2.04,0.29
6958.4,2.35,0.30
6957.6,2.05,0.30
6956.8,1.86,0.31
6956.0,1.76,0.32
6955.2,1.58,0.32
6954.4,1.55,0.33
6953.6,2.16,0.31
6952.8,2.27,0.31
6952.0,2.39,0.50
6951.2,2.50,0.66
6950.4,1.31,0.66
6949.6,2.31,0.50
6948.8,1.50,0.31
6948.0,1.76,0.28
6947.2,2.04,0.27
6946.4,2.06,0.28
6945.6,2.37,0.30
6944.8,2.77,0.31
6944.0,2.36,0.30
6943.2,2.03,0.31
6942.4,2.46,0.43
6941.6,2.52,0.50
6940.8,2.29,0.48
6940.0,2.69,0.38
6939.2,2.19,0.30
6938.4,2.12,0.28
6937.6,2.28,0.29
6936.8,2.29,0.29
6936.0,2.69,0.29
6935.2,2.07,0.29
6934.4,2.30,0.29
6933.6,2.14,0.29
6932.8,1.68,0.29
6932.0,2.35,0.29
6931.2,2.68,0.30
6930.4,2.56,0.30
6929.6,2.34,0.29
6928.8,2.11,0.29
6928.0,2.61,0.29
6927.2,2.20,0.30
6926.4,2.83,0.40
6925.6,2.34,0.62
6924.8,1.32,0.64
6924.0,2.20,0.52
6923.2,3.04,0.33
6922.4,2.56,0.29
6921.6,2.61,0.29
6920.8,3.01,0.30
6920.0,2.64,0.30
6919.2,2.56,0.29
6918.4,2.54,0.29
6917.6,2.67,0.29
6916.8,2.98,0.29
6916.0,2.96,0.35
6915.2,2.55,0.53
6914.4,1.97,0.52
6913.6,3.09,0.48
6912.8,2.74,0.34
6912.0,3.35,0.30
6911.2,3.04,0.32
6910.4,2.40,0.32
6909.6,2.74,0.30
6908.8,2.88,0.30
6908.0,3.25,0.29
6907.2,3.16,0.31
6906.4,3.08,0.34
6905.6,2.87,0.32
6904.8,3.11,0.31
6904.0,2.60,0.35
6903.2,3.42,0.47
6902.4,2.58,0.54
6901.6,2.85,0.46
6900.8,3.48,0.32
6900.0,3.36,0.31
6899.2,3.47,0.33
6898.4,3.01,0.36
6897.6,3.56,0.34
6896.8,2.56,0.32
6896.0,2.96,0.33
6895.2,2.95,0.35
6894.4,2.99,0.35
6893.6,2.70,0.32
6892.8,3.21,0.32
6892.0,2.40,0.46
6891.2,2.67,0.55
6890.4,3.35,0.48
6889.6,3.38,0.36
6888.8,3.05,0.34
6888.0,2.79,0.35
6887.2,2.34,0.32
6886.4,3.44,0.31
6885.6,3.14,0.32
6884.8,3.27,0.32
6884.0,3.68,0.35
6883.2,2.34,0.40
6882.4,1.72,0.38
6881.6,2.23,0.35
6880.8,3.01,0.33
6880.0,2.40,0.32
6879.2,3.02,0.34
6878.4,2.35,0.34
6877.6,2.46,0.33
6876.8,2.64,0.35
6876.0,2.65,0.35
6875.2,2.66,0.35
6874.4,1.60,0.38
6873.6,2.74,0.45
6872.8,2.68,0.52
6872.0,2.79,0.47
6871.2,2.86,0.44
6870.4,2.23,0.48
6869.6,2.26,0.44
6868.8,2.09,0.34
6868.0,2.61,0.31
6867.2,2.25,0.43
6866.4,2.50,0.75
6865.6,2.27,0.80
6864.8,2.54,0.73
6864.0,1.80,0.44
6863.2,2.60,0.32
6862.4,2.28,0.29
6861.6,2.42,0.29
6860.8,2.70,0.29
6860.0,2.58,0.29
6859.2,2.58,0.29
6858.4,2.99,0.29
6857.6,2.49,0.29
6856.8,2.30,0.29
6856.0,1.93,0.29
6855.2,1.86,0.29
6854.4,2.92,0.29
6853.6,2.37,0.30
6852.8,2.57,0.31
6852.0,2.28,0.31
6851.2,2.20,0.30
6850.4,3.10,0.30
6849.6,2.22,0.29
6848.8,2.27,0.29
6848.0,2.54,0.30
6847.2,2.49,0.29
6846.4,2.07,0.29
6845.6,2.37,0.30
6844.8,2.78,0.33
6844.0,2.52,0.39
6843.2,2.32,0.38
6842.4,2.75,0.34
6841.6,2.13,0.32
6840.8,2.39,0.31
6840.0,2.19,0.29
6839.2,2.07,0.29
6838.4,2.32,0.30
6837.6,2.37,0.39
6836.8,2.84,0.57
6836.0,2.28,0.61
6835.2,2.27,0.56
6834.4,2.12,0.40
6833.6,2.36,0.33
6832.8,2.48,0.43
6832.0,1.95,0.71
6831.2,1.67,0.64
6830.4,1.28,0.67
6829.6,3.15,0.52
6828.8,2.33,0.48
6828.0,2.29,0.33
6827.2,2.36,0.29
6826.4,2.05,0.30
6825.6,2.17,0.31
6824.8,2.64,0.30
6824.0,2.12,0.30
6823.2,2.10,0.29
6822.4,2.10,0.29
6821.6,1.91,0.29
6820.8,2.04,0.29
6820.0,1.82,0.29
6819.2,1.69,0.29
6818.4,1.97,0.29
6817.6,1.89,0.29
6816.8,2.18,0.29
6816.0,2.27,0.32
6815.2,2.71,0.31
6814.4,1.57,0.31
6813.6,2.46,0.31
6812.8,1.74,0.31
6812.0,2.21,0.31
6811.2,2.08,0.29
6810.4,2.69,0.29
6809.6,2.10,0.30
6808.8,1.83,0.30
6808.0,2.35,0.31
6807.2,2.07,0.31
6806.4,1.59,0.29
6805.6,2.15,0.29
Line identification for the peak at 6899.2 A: C IV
